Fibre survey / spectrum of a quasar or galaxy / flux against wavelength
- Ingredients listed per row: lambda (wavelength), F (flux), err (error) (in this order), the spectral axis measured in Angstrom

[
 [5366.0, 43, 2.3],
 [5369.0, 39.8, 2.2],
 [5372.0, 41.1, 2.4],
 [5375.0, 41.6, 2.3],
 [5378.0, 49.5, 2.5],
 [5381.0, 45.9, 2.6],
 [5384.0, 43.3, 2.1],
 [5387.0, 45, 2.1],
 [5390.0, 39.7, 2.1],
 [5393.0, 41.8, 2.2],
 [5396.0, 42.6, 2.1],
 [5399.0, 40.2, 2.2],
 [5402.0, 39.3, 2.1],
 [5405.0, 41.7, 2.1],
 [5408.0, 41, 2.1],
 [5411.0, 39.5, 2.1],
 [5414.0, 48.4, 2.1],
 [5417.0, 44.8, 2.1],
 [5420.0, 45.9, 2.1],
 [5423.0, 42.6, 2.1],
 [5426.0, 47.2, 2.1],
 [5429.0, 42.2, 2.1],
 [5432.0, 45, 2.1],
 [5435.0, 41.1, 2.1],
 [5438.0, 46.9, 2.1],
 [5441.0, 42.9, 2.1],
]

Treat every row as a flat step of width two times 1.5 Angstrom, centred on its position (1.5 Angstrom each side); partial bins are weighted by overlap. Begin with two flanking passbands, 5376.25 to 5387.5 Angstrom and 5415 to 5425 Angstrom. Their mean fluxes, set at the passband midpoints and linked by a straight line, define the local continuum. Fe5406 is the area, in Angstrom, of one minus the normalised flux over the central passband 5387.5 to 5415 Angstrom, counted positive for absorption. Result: 2.3 Angstrom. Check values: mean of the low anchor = 45.9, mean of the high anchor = 44.8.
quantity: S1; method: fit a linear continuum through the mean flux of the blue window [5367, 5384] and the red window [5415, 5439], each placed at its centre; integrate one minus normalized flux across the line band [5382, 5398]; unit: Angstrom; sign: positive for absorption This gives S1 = 0.5 Angstrom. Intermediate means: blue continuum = 43.5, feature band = 42.5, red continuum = 44.5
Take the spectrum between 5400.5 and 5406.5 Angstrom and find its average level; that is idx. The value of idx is 40.5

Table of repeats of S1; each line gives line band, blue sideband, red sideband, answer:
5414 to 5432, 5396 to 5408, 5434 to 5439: -0.9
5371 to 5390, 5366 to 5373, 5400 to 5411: -1.5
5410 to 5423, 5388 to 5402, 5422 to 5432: -0.4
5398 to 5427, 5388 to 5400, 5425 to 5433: 0.0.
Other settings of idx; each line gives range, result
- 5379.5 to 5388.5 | 44.7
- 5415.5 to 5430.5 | 44.5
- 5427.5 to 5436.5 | 42.8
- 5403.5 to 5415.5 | 42.6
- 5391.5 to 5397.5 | 42.2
